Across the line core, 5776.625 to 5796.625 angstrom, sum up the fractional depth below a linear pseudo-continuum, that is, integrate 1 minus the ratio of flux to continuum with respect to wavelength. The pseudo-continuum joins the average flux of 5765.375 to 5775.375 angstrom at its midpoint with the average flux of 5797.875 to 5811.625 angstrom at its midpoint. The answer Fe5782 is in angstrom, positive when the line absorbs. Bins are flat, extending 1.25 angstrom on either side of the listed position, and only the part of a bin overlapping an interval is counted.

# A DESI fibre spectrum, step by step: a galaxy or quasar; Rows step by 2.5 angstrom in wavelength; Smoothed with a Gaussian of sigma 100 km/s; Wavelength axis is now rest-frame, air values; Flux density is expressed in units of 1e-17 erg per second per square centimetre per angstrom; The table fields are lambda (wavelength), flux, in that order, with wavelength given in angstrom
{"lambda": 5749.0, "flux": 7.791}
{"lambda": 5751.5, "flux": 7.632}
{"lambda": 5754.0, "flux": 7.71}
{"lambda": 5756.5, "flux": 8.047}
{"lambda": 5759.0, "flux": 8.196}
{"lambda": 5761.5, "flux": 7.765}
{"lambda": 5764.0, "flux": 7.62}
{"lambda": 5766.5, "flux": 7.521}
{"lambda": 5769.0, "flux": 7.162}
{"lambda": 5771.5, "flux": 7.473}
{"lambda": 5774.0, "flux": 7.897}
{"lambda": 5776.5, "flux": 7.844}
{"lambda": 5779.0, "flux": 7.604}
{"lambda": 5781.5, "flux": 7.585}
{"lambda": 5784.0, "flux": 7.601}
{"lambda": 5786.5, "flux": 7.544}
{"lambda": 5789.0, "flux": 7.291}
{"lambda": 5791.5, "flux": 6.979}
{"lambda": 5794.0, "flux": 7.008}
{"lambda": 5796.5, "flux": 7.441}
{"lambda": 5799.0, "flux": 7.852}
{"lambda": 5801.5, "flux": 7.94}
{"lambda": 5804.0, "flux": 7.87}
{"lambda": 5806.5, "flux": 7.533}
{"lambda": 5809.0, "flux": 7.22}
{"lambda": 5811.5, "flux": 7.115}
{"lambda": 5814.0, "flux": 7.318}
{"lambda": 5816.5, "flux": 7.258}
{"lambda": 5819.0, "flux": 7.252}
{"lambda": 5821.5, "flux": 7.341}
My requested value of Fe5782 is 0.4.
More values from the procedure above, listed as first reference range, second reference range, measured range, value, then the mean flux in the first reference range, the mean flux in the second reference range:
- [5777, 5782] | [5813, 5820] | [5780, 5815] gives 0.0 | 7.63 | 7.28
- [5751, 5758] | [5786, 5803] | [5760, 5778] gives 0.2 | 7.83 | 7.44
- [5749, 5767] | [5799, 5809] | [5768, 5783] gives 0.3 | 7.8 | 7.72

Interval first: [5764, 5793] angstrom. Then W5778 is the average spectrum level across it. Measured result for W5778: 7.5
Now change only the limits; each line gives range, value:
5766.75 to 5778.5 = 7.59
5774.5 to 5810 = 7.53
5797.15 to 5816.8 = 7.52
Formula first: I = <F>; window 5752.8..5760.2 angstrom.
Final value 7.98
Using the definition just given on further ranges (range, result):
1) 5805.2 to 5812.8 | 7.29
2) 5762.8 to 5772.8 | 7.45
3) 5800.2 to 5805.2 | 7.9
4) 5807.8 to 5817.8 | 7.23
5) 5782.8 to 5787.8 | 7.57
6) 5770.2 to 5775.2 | 7.68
